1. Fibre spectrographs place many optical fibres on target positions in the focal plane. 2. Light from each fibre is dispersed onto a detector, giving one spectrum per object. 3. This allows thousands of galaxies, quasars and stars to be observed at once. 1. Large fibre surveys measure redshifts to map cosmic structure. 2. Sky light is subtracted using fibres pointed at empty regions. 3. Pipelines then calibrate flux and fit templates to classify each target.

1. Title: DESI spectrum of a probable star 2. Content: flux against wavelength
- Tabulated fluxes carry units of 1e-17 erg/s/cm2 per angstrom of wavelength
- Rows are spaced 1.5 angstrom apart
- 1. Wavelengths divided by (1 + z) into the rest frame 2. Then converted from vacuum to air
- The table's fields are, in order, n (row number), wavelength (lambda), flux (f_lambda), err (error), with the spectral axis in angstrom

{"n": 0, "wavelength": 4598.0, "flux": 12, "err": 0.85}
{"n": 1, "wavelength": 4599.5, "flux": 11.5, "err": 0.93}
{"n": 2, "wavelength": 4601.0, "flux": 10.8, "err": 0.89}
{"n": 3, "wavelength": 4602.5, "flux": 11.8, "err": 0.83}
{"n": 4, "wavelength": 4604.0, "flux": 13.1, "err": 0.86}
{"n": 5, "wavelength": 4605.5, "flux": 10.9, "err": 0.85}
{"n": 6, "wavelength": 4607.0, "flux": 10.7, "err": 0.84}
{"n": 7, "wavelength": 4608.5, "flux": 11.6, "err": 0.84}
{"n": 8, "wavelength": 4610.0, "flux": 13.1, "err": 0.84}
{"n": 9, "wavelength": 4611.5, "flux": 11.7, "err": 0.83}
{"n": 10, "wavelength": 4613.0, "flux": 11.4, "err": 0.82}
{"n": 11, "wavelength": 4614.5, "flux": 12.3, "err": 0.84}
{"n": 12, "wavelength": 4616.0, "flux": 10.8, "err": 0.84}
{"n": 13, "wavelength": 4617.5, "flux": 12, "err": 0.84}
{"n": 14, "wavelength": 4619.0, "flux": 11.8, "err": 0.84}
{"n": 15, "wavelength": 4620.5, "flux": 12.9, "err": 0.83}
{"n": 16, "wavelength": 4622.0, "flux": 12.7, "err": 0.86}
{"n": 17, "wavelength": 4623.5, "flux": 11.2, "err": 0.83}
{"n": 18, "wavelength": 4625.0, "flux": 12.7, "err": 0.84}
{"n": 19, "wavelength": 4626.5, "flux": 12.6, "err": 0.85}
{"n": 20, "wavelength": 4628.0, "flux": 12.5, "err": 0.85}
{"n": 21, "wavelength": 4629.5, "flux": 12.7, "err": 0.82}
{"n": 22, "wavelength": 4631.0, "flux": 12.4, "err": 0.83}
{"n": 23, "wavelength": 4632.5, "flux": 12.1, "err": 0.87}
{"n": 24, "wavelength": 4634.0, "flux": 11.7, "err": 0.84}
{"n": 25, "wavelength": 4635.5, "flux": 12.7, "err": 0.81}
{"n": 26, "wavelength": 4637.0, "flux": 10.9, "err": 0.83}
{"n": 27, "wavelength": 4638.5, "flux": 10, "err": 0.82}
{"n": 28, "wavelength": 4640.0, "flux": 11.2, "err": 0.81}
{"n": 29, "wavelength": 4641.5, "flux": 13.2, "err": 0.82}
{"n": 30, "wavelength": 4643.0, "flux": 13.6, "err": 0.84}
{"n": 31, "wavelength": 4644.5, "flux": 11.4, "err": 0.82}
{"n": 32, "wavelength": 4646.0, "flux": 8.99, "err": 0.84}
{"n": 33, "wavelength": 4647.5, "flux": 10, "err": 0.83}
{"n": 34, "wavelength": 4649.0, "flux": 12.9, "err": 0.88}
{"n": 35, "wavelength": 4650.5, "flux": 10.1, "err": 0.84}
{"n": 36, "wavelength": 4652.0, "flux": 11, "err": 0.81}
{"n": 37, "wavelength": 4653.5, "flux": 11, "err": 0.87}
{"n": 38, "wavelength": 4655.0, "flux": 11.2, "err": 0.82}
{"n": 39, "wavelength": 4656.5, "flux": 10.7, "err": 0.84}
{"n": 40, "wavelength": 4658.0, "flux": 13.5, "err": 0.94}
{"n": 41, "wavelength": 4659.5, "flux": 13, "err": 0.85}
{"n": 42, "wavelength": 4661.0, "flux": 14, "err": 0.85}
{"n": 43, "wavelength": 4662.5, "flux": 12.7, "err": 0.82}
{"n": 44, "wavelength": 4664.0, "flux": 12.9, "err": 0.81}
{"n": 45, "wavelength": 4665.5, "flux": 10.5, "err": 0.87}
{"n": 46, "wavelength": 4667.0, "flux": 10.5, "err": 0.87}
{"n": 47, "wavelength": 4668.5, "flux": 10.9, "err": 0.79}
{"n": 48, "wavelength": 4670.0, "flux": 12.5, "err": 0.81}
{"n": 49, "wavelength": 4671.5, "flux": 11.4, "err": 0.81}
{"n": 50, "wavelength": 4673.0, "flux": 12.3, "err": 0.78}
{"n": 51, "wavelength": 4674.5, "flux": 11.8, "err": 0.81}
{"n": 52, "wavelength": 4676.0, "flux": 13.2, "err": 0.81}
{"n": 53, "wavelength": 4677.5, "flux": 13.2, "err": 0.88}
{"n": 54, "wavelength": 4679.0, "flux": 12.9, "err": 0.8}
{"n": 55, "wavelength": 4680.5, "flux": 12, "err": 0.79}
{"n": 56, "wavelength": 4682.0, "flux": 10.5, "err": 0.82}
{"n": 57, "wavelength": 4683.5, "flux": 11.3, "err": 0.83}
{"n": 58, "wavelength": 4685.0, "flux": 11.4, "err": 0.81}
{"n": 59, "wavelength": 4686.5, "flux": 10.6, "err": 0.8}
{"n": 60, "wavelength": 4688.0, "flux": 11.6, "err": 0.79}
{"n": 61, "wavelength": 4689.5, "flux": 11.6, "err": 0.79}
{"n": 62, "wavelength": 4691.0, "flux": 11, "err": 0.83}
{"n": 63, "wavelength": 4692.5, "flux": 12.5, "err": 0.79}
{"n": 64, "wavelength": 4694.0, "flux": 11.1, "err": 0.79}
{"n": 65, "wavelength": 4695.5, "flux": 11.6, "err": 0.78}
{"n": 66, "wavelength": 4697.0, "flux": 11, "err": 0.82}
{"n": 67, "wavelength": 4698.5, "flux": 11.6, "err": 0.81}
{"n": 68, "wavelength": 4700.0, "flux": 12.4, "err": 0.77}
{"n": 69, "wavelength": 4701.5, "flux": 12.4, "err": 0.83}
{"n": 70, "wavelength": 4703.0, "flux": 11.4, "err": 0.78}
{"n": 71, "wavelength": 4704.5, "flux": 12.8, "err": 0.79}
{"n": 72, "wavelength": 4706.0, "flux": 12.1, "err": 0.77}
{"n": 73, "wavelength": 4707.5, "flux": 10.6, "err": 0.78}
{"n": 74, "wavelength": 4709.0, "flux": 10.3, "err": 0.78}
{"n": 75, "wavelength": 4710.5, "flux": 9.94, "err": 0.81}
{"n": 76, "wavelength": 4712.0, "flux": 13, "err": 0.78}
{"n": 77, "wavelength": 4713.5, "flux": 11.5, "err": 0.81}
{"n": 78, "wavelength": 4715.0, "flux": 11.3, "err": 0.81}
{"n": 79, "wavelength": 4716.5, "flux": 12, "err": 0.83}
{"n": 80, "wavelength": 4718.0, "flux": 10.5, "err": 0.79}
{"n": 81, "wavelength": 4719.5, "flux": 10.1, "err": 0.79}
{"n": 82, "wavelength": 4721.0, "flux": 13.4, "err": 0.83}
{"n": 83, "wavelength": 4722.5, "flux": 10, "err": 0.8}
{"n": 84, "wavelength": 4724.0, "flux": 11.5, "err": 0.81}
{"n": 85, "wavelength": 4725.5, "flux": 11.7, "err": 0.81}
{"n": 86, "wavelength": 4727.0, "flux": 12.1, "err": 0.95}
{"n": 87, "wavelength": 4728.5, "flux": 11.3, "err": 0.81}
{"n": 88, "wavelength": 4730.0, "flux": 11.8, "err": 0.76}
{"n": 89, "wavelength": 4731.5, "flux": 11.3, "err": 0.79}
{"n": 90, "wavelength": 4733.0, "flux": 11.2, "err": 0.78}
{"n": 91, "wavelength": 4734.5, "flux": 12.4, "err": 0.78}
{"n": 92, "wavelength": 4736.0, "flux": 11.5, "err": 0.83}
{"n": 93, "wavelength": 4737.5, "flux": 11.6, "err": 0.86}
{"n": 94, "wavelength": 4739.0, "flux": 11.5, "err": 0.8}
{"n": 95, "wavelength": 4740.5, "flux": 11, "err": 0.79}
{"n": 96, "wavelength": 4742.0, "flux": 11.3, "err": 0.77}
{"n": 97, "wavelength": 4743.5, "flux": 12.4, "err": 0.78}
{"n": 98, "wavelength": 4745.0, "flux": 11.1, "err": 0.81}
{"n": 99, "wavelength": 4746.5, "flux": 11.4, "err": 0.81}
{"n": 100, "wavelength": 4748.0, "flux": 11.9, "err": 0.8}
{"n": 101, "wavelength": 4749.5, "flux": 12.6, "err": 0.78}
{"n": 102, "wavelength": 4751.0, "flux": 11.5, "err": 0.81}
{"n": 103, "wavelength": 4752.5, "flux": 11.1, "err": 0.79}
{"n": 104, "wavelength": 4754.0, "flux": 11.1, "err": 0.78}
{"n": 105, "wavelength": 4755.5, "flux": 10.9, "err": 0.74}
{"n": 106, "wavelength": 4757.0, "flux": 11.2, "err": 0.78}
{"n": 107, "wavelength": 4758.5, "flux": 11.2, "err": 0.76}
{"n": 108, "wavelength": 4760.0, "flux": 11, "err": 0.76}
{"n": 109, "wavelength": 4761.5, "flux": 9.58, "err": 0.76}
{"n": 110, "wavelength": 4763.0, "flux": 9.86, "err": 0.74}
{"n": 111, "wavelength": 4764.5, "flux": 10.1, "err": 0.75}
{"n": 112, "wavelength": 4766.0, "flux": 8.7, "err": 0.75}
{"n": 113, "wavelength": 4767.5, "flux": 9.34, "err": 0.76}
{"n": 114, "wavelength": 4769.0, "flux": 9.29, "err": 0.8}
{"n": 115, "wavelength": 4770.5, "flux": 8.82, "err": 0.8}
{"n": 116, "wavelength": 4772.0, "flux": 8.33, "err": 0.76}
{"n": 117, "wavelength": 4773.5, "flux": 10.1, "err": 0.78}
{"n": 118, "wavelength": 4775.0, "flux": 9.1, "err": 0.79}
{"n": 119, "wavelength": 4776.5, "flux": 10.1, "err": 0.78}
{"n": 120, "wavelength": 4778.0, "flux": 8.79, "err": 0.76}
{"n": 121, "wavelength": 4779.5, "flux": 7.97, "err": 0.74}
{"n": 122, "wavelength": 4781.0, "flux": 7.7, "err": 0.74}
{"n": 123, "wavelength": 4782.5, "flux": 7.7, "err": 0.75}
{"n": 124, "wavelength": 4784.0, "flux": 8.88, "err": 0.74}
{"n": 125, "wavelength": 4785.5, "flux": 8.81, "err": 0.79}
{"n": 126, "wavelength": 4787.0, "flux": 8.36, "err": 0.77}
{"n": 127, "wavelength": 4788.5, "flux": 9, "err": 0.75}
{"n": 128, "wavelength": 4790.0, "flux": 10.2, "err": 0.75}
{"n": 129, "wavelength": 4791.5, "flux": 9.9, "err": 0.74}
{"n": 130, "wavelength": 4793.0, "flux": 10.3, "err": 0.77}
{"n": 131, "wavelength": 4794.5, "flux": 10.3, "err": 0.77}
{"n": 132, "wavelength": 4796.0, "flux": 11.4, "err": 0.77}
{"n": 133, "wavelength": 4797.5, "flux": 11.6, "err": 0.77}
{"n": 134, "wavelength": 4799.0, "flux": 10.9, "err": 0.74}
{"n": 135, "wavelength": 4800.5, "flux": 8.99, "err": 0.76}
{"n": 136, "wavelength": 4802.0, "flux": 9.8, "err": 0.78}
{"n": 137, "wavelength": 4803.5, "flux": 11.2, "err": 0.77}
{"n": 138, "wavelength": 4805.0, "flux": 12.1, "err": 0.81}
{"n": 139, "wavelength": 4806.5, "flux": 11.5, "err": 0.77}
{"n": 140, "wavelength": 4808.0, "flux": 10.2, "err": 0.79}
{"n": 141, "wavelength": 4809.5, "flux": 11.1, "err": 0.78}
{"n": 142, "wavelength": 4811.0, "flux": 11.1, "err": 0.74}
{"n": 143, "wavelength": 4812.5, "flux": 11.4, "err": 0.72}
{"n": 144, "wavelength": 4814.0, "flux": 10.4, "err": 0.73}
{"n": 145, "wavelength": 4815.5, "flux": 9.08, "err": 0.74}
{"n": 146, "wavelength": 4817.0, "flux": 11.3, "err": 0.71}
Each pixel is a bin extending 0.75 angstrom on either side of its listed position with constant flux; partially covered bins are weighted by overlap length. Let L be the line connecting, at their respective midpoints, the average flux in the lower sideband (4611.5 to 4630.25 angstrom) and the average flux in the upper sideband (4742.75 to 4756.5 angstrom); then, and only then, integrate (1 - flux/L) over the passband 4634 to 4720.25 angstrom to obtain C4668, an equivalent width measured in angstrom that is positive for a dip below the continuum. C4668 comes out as 1.8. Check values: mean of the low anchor 12.1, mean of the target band 11.6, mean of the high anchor 11.5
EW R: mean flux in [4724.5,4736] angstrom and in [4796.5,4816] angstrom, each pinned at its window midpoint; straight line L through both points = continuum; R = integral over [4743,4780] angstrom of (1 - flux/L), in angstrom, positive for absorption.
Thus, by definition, 3.3 angstrom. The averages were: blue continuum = 11.7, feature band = 10.3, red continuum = 10.8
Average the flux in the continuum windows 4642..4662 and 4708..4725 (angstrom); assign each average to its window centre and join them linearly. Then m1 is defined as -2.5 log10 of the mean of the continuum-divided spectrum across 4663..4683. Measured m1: -0.03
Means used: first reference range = 11.7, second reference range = 11.2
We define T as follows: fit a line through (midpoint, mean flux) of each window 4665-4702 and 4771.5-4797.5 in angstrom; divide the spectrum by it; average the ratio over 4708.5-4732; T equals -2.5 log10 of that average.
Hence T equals -0.05 mag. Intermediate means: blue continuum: 11.7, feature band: 11.4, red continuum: 9.31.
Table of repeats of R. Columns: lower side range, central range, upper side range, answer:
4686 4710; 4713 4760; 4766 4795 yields -4.9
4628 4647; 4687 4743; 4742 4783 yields -4.0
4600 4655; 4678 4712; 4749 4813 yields -1.7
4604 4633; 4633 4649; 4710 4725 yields 0.6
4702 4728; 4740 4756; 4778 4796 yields -1.8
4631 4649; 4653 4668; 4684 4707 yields -0.5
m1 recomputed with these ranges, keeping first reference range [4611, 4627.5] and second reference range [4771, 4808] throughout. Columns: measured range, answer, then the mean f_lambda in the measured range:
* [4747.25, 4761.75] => -0.11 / 11.3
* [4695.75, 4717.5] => -0.07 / 11.6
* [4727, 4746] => -0.11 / 11.6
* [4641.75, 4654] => 0.04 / 11.2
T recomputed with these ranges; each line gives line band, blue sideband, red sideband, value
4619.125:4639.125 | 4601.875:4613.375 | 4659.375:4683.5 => -0.017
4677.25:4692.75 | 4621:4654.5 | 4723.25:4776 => -0.024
